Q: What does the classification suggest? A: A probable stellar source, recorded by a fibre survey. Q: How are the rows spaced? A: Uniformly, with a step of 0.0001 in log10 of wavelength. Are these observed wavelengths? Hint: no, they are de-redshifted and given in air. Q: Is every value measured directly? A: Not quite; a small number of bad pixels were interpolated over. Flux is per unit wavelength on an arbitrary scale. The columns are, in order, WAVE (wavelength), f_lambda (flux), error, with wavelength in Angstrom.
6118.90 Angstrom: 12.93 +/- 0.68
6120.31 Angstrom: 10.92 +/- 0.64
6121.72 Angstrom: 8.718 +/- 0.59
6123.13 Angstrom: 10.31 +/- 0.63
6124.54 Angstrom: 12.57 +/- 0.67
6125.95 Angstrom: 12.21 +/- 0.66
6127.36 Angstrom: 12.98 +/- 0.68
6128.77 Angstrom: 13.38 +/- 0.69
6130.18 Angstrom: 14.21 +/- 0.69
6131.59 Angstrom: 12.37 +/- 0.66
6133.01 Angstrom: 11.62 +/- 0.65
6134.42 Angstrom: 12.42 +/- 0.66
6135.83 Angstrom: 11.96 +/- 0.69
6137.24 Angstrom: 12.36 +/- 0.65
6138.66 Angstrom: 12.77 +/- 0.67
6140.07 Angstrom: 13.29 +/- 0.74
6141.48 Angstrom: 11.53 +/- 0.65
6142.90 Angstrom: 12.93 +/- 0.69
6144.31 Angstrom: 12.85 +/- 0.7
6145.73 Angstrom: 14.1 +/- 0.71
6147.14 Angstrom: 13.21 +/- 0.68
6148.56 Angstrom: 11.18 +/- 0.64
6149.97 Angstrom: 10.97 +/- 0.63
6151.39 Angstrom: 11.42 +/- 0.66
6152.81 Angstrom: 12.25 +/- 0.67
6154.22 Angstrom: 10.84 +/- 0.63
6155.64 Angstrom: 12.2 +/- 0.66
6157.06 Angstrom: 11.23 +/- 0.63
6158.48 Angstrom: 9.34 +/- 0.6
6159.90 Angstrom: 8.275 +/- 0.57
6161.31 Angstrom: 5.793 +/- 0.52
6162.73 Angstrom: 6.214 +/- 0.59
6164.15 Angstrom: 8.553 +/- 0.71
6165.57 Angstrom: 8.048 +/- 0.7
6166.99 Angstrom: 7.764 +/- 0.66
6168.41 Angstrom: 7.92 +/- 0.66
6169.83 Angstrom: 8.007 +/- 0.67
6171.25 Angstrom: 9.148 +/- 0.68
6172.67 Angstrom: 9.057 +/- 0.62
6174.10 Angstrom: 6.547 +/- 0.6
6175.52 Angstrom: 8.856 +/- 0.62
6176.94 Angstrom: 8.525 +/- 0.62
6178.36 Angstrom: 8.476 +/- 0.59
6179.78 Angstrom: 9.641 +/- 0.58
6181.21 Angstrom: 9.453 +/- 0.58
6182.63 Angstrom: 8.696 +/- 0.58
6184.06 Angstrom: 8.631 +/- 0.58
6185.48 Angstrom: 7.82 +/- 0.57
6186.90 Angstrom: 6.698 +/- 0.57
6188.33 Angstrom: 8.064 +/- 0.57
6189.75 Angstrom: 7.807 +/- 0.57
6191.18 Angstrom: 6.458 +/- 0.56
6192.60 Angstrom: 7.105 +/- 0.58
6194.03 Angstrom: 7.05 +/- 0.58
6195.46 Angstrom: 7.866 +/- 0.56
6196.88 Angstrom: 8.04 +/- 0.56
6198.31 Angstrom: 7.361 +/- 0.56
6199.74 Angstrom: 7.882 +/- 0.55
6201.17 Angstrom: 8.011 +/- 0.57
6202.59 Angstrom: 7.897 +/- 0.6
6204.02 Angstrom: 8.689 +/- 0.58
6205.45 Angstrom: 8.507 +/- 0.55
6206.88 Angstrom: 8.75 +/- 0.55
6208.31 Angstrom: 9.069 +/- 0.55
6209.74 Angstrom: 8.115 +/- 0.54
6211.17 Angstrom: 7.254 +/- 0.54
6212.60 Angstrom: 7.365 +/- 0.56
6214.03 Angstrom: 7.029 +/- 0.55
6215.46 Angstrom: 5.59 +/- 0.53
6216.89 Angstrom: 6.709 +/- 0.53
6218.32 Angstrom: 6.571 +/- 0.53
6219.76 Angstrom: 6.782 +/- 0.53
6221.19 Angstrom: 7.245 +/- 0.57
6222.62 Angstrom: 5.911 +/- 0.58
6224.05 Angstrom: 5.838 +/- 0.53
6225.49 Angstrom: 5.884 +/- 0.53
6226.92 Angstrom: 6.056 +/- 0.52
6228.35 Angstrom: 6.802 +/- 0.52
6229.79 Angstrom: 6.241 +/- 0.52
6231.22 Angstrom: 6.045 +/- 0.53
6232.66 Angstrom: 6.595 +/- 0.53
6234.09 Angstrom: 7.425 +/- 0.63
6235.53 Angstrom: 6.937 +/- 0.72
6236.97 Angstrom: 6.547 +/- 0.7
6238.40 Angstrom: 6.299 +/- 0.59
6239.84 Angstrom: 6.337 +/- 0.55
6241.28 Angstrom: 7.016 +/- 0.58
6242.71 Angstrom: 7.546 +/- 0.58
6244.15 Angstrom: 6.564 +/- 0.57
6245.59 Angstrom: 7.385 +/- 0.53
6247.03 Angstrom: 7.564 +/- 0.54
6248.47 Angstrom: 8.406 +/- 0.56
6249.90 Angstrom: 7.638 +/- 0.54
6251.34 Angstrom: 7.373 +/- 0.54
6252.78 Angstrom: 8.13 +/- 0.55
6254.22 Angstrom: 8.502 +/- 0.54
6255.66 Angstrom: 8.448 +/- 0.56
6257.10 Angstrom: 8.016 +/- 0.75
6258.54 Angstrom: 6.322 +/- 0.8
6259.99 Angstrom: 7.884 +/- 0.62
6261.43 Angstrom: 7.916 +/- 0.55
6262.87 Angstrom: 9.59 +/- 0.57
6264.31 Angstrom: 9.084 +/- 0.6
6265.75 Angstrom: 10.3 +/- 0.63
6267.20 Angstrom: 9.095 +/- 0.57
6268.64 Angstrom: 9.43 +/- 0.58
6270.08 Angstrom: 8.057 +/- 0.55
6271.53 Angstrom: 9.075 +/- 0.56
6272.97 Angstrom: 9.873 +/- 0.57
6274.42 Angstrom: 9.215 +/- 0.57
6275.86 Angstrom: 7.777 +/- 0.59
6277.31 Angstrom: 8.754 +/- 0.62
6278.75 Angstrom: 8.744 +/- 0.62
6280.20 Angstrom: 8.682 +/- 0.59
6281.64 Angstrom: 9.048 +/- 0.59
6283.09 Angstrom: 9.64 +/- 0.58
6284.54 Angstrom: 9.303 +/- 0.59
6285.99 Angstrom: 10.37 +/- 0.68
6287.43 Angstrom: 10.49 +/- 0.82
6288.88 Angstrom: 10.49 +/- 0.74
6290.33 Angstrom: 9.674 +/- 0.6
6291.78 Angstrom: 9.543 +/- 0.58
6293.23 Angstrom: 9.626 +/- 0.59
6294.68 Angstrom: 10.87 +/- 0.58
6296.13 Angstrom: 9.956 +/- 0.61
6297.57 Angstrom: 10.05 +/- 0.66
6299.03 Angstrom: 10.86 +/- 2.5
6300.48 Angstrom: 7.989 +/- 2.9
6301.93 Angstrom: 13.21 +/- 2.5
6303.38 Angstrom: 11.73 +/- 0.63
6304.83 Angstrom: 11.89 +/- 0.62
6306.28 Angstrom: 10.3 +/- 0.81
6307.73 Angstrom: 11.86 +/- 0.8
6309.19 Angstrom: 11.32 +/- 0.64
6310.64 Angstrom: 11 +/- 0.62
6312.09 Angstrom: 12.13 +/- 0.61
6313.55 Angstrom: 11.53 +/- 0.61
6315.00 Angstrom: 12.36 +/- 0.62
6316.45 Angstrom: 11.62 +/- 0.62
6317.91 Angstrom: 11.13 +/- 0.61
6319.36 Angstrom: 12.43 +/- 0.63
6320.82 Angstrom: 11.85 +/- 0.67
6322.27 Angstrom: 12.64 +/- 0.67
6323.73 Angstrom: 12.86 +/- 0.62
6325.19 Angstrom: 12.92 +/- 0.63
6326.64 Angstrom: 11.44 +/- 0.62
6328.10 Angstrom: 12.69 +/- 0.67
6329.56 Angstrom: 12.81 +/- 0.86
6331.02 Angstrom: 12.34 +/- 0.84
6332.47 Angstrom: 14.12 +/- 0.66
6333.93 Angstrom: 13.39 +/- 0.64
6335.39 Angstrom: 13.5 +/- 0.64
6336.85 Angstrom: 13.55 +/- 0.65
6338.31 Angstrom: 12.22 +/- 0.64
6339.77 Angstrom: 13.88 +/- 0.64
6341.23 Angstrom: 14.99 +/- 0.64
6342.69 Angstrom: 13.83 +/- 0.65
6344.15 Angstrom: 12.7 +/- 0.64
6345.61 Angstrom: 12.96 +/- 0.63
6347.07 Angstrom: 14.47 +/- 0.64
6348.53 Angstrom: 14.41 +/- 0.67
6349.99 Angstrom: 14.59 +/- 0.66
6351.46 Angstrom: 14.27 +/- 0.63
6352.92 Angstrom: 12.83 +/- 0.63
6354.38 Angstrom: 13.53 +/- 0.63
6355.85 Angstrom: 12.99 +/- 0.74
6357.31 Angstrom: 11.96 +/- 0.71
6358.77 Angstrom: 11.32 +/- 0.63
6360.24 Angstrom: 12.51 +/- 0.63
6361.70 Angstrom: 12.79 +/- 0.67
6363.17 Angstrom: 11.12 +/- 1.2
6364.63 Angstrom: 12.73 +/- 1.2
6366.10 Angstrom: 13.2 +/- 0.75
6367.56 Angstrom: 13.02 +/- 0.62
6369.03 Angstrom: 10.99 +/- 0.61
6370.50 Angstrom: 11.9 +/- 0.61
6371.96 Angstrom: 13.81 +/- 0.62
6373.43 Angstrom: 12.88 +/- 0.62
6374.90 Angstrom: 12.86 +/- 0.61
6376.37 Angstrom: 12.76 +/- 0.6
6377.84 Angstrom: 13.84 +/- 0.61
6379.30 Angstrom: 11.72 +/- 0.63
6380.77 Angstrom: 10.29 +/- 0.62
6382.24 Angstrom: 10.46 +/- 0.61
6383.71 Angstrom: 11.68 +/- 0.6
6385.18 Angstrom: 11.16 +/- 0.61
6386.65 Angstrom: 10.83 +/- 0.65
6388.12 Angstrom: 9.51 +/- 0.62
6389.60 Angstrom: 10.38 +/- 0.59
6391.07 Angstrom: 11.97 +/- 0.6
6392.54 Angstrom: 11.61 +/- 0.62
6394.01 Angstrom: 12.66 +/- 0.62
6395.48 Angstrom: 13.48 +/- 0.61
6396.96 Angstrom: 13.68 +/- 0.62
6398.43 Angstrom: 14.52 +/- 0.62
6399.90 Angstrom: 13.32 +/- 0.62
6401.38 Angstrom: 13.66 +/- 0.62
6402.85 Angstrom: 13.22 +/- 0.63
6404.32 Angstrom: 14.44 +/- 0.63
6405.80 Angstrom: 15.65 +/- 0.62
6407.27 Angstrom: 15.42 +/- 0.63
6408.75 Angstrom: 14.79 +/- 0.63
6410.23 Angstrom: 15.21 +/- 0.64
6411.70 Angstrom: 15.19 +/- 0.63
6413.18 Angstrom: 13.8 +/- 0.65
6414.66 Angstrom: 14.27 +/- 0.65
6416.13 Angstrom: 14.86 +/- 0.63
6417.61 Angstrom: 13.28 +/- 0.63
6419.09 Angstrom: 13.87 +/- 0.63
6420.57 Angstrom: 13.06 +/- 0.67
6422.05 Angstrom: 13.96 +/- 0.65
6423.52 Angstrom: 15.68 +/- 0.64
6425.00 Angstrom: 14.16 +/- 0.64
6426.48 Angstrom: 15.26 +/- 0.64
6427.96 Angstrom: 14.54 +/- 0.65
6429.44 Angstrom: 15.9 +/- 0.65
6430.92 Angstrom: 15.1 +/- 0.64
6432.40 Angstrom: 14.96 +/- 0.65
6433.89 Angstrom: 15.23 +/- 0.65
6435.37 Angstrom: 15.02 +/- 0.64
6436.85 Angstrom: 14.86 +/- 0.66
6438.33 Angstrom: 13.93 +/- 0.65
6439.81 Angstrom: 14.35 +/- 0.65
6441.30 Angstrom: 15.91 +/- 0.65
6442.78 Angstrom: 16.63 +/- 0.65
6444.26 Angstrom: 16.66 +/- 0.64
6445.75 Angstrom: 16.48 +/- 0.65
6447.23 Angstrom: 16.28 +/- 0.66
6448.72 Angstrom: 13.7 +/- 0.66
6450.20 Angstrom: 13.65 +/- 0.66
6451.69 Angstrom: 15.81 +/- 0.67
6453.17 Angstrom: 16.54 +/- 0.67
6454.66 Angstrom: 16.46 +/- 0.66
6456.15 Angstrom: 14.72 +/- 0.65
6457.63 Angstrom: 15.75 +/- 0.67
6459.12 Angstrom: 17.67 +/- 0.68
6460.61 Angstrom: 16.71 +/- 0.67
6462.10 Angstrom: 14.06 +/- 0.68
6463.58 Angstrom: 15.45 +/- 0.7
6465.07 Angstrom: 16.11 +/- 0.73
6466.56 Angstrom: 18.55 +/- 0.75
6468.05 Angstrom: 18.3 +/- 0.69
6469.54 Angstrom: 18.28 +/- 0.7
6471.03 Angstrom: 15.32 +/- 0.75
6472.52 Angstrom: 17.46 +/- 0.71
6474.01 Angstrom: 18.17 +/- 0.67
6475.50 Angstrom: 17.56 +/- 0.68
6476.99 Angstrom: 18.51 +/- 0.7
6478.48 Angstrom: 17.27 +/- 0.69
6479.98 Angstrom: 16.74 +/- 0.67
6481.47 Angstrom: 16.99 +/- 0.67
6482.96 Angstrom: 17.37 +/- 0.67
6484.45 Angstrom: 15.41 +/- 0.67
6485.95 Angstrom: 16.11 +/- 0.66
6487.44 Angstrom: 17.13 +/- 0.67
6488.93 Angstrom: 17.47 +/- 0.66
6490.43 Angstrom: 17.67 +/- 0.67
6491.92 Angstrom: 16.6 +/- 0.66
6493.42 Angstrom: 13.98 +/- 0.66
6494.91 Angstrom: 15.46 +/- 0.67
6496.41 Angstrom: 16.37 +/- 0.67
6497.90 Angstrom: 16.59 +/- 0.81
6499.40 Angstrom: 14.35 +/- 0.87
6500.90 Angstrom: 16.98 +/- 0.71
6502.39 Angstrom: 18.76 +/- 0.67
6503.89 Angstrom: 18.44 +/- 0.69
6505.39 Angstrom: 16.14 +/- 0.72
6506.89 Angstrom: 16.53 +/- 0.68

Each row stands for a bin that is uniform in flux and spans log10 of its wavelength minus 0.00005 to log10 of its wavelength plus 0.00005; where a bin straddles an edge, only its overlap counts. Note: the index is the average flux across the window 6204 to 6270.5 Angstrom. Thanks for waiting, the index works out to 7.45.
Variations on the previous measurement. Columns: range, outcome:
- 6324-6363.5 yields 13.1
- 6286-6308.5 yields 10.6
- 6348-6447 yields 13.6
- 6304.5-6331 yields 11.9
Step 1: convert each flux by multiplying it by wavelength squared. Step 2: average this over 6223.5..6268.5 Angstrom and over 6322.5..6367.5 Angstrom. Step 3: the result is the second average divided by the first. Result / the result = 1.81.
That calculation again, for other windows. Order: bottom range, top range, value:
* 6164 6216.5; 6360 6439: 1.79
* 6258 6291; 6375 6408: 1.43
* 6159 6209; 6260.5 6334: 1.37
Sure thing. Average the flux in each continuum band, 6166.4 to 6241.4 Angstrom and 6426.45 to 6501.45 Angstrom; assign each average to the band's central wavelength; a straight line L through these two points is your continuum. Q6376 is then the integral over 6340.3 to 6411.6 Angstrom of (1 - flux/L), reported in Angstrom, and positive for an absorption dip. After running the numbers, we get 1.37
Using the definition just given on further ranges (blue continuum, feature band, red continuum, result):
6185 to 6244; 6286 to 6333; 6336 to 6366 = -0.2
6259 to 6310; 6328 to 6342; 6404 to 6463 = -2.2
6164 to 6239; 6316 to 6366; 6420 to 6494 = -3.2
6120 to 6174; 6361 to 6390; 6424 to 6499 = 5.4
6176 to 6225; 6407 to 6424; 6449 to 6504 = 0.2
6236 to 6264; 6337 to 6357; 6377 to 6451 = -4.1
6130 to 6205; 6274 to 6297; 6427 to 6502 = 5.0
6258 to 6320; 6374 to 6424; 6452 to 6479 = 4.0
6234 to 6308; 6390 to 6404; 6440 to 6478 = 0.8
